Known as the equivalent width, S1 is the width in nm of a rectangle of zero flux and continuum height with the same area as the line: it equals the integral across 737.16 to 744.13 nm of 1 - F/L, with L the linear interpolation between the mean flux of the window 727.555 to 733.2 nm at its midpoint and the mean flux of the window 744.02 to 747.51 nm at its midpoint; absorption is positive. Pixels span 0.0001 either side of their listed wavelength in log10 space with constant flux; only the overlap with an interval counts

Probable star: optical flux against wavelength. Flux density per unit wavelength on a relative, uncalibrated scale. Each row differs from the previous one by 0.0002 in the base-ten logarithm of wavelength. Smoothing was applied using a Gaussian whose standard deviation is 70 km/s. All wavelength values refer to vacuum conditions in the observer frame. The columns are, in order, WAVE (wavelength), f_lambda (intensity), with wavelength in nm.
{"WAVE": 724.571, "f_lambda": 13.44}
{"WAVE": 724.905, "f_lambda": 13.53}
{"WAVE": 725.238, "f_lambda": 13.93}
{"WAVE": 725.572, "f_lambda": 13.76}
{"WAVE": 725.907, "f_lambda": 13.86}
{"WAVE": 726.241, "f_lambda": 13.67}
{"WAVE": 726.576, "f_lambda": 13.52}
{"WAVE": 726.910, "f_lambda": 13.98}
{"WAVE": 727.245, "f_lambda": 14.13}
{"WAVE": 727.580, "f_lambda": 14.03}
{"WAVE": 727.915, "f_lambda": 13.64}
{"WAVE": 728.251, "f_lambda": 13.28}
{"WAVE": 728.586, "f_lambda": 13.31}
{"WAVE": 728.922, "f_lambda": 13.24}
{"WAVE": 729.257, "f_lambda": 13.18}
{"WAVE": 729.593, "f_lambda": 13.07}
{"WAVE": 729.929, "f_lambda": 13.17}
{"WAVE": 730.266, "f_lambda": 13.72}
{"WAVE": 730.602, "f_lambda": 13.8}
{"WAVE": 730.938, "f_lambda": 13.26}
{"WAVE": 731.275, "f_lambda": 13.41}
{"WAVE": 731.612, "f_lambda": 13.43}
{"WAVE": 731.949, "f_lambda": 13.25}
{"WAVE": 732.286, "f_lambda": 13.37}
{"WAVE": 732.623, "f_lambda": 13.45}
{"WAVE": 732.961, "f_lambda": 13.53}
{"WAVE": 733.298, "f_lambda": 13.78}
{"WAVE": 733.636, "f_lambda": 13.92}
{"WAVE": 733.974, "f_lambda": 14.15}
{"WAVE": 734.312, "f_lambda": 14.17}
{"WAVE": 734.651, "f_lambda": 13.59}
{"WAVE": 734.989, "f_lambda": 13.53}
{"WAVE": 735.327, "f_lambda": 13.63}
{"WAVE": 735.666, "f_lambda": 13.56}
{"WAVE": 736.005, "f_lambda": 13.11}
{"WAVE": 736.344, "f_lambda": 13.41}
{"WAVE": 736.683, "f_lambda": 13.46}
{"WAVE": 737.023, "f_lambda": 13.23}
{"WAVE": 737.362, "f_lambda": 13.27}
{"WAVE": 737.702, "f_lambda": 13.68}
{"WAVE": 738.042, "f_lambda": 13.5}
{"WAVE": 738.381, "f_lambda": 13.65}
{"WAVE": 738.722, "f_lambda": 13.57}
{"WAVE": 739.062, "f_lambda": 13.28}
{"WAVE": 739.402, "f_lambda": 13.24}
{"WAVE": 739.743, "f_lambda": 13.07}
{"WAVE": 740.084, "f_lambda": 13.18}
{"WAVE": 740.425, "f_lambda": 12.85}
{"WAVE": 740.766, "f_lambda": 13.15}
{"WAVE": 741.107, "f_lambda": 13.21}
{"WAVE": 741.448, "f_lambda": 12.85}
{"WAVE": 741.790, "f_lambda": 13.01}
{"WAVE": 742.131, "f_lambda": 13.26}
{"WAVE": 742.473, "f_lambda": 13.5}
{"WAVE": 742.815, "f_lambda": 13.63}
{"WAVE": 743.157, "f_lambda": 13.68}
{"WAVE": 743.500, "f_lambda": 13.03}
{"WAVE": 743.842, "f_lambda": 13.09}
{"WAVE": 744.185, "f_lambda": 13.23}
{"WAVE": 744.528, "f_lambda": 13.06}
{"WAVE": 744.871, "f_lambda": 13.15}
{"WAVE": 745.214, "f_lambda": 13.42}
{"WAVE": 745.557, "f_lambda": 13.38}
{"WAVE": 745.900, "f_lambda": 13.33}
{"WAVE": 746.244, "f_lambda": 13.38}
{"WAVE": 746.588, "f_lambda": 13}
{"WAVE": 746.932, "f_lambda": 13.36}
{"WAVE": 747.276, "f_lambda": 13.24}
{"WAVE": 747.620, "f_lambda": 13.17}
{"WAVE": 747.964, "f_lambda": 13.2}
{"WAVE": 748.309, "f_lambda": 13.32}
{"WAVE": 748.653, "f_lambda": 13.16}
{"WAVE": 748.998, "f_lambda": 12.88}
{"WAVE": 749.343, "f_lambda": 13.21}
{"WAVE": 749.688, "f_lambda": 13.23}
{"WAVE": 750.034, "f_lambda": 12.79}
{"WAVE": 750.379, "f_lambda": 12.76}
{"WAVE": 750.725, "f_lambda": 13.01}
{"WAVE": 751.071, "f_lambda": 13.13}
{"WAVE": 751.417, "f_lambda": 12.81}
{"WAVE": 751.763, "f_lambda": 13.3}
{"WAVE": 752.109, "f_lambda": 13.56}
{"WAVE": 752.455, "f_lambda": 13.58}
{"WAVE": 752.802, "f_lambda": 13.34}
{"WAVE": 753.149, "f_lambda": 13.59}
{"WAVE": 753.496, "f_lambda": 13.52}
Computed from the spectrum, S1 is 0.012 nm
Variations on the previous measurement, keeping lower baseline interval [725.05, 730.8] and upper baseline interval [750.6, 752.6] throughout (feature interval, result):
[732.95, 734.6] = -0.05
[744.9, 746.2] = 0.00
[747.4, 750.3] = 0.04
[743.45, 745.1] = 0.03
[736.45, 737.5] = 0.01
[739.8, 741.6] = 0.05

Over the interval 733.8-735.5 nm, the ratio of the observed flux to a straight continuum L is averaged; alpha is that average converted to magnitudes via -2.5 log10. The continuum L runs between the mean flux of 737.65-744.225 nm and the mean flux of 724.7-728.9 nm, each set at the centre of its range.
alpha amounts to -0.03 mag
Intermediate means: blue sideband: 13.7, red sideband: 13.3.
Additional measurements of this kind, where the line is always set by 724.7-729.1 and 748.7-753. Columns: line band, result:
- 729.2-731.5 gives 0.02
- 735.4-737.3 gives 0.01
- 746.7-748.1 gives 0.00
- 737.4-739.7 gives 0.00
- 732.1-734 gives -0.01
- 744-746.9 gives 0.00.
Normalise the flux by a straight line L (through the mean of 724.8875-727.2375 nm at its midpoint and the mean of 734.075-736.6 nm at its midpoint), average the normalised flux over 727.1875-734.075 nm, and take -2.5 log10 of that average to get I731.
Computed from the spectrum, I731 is 0.01 mag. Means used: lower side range 13.8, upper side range 13.6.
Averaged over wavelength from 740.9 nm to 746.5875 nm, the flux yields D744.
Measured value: 13.3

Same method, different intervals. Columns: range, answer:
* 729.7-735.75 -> 13.6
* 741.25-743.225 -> 13.3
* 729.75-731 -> 13.5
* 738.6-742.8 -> 13.2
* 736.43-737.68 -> 13.4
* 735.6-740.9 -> 13.3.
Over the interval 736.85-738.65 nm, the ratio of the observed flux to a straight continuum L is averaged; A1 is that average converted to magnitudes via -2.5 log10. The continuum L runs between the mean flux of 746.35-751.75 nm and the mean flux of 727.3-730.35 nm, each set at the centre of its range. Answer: -0.02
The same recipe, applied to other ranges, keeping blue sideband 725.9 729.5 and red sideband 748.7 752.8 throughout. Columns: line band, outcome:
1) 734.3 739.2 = -0.006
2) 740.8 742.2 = 0.019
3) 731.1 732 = 0.012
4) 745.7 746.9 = -0.003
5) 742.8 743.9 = -0.006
